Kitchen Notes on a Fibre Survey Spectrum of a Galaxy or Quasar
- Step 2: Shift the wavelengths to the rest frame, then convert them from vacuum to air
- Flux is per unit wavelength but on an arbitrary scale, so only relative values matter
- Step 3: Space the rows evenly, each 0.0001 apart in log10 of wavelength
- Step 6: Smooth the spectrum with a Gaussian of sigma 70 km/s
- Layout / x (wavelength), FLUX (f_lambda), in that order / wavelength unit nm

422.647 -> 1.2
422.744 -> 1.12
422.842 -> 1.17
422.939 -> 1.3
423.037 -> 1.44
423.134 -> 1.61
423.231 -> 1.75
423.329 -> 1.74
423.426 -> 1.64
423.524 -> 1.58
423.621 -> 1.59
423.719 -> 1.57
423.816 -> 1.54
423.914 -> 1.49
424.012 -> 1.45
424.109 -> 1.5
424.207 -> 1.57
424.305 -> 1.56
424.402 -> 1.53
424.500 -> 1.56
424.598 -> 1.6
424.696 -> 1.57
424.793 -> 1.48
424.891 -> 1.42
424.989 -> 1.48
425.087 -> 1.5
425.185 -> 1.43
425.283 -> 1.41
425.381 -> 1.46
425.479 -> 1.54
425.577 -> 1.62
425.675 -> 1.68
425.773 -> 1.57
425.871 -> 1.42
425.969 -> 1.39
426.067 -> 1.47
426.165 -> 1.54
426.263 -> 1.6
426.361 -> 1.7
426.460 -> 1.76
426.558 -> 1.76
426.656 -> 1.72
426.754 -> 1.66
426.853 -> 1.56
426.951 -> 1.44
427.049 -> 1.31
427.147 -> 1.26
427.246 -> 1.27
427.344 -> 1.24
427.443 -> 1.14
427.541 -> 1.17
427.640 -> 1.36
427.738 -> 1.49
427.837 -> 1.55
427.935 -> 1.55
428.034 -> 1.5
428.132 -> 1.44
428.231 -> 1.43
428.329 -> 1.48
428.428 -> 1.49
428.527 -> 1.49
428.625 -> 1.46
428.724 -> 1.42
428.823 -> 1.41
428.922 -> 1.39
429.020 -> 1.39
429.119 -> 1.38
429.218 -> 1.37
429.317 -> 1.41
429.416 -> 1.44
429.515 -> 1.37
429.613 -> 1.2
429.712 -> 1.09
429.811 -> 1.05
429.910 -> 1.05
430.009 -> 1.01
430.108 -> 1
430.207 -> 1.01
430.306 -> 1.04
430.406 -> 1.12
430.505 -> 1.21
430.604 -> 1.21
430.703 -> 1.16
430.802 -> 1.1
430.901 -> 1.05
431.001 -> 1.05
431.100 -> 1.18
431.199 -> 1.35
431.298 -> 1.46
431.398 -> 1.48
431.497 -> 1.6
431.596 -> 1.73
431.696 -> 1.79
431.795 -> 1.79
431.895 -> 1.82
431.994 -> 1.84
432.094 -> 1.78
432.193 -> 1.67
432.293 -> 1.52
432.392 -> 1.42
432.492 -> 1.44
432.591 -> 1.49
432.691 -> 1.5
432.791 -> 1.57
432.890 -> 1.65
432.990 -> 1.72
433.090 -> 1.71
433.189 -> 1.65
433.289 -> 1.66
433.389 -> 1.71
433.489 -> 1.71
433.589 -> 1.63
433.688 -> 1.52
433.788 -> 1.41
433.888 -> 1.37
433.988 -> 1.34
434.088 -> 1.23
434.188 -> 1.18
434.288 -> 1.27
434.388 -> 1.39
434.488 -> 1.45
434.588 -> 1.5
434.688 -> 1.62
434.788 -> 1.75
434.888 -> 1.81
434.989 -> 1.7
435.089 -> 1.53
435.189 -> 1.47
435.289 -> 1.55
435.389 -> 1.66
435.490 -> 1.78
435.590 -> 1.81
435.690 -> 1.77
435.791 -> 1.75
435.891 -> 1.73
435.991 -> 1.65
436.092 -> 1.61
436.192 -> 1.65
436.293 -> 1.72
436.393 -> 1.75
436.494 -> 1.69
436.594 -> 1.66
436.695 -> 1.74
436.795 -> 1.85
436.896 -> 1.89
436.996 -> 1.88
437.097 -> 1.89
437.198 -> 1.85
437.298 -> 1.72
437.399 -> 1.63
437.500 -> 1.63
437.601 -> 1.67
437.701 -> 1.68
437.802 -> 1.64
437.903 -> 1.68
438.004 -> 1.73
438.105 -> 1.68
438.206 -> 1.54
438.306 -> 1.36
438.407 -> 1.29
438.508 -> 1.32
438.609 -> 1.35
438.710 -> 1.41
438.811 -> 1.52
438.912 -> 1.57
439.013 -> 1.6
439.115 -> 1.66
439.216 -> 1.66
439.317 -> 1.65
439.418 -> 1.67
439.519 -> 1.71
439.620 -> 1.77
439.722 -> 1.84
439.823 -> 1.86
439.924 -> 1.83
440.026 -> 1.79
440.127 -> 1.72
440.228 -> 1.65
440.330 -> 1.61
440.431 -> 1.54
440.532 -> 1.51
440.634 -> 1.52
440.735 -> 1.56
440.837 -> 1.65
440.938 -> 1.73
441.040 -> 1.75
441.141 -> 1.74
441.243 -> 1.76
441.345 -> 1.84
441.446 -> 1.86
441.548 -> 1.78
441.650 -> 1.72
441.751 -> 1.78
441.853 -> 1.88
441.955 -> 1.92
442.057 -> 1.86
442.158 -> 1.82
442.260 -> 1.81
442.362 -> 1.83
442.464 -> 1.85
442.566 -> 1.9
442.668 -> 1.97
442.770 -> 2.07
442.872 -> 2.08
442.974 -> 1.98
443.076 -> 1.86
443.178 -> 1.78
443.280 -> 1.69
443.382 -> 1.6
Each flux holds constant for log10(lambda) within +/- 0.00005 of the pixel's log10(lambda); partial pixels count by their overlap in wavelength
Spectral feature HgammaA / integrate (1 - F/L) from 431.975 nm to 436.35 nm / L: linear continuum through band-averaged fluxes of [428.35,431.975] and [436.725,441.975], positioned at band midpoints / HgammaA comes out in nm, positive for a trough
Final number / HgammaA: -0.32 nm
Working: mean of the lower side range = 1.33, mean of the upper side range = 1.68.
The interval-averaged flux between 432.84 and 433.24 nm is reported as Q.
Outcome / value 1.68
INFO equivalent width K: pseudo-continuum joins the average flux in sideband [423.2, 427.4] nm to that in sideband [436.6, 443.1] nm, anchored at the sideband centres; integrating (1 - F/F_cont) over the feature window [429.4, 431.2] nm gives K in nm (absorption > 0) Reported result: 0.53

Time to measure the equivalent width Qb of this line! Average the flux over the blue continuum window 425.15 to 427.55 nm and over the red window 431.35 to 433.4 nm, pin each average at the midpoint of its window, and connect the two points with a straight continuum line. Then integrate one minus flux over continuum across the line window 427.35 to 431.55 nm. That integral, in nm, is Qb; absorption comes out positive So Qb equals 0.72 nm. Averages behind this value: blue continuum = 1.49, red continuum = 1.64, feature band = 1.3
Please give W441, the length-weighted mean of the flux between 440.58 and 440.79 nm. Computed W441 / 1.54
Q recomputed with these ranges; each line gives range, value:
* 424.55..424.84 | 1.55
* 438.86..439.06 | 1.59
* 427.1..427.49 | 1.23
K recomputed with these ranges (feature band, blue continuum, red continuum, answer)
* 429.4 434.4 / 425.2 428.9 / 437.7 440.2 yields 0.43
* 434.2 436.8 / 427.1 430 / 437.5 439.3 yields -0.25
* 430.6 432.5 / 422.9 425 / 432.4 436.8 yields 0.12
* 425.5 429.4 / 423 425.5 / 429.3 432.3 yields -0.07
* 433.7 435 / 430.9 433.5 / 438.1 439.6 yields 0.09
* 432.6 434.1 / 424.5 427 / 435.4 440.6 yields 0.05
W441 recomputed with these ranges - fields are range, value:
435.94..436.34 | 1.66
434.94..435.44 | 1.58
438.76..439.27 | 1.6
